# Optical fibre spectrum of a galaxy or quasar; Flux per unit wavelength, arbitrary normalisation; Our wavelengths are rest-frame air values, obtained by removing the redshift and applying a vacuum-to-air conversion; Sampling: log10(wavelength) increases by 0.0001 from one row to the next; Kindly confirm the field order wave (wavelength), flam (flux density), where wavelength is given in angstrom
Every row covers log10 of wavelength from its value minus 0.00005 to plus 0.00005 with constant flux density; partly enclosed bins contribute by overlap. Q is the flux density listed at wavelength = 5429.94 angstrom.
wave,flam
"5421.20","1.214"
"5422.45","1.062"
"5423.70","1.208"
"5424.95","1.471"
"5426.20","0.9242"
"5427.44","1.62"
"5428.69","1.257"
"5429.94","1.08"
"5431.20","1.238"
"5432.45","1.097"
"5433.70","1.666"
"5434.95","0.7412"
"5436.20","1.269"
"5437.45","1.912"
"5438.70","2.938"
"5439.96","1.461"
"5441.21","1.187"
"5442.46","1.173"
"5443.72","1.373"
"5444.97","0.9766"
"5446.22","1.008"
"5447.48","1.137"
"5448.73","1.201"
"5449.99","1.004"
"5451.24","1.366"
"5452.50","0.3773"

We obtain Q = 1.08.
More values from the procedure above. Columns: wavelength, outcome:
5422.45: 1.062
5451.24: 1.366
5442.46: 1.173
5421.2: 1.214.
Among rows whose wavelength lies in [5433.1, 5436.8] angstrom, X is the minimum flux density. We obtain 0.7412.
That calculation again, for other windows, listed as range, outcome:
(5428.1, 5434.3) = 1.08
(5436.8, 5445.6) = 0.9766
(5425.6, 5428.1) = 0.9242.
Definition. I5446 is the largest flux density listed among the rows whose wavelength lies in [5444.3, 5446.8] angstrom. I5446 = 1.008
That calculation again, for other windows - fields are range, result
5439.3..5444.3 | 1.461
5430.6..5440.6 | 2.938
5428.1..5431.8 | 1.257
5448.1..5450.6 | 1.201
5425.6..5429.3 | 1.62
